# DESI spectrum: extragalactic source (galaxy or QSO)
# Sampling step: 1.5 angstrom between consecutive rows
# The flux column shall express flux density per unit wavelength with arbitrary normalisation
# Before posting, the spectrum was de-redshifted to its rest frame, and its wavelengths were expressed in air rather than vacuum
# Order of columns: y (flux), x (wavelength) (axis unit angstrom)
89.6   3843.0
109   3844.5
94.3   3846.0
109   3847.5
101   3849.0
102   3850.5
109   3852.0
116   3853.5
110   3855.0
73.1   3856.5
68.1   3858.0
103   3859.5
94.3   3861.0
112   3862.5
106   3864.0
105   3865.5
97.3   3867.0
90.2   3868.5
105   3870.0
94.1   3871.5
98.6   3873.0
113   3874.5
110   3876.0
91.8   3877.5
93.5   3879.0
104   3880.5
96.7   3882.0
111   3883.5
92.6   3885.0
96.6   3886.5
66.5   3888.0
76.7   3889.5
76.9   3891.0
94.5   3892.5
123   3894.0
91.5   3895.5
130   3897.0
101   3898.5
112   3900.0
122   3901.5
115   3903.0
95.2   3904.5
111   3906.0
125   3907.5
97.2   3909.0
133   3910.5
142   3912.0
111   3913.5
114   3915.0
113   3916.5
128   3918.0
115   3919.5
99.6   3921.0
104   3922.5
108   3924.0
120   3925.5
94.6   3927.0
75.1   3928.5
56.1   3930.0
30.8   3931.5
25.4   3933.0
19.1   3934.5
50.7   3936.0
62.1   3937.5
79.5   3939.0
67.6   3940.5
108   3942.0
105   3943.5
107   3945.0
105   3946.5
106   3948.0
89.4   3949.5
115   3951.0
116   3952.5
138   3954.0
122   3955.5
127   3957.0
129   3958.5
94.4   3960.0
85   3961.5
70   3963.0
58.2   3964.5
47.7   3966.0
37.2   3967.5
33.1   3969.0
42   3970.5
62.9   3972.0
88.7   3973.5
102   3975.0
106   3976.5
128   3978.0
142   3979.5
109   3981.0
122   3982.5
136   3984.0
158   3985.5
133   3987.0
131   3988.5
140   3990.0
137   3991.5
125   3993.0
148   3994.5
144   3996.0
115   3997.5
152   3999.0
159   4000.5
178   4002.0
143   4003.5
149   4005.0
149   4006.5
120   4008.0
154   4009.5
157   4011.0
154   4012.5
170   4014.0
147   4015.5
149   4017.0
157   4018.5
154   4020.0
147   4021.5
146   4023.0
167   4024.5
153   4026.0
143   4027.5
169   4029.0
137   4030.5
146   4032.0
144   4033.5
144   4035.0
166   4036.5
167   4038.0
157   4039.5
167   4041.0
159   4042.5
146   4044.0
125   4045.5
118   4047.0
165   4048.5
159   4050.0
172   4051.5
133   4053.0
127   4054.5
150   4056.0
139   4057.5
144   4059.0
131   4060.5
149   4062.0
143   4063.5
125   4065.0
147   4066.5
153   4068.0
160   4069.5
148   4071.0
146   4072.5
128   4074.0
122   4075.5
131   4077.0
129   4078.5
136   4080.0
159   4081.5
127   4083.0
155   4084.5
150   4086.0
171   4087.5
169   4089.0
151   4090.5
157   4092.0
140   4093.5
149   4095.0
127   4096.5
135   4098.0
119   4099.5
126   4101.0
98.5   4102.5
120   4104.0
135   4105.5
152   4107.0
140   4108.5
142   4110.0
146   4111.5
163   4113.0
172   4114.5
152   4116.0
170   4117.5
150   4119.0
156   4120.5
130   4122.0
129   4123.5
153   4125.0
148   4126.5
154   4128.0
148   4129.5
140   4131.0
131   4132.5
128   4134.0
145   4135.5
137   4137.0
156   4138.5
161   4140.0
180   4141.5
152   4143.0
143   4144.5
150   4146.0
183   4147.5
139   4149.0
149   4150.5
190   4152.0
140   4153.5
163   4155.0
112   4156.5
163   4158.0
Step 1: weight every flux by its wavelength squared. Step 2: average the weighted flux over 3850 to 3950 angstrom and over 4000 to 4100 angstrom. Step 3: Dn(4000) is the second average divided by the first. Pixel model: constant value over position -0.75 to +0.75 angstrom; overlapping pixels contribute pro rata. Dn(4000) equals 1.64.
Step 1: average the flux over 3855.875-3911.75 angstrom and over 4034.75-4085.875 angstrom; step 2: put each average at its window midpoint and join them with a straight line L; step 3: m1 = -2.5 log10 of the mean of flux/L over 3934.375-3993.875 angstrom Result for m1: 0.22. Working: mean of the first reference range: 101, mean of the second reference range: 145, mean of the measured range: 99.3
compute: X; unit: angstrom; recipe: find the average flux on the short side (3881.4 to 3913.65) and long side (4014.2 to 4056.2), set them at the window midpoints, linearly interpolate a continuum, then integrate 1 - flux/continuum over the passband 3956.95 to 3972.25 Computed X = 7.0 angstrom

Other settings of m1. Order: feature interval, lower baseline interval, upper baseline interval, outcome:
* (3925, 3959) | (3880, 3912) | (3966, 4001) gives 0.23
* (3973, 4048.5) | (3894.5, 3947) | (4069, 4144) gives -0.20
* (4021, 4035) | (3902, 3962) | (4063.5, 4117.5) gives -0.20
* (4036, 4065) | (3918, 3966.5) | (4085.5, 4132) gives -0.18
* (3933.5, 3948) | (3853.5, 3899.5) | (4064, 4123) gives 0.38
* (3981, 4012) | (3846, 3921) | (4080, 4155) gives -0.14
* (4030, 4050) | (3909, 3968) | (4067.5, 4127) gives -0.19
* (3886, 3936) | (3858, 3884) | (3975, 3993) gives 0.14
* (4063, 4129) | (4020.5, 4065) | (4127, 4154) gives 0.05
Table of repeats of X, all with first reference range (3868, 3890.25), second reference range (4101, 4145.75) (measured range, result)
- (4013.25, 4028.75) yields -3.60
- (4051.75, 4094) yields -2.66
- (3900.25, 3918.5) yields -2.62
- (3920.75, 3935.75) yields 4.83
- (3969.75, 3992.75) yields 0.20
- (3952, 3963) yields -0.09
